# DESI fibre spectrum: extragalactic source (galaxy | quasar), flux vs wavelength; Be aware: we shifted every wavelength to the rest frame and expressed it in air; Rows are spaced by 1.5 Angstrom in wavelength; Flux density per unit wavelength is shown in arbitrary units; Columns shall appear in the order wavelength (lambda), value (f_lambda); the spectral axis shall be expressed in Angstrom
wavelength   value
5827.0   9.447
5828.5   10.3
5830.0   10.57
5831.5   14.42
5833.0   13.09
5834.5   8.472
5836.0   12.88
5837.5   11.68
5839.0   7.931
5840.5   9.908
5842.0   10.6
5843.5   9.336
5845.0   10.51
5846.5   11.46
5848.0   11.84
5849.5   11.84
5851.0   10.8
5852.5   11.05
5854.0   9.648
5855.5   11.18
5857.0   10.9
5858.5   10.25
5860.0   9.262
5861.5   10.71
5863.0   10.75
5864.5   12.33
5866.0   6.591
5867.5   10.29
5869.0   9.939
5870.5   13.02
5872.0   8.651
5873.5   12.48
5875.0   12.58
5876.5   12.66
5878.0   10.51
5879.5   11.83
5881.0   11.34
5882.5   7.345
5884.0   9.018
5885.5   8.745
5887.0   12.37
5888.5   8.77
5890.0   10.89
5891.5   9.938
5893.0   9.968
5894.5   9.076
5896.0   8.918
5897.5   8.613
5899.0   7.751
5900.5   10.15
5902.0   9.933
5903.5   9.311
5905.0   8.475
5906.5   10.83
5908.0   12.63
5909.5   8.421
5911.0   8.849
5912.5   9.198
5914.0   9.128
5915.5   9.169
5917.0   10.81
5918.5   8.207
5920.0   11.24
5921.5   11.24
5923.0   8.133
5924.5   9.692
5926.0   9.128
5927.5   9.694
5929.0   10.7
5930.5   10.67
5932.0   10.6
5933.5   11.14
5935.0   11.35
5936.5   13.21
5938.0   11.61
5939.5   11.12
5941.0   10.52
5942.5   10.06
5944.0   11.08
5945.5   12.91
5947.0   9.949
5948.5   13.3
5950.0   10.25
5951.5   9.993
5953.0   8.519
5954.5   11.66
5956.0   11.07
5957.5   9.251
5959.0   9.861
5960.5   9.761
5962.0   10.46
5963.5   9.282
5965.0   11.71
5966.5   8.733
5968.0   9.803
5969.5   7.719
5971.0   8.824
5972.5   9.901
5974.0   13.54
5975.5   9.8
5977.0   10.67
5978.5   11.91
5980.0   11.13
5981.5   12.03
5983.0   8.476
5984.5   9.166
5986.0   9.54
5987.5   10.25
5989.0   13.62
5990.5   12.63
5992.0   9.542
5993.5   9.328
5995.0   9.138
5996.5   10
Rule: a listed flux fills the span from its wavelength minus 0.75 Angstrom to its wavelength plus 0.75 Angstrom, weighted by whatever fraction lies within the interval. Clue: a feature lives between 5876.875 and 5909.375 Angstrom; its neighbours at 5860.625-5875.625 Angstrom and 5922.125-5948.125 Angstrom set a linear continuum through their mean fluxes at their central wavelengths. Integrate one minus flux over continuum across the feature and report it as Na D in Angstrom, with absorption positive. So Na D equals 2.7 Angstrom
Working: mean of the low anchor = 10.7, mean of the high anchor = 10.7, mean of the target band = 9.83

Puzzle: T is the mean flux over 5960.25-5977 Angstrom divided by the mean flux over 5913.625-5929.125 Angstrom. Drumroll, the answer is 1.03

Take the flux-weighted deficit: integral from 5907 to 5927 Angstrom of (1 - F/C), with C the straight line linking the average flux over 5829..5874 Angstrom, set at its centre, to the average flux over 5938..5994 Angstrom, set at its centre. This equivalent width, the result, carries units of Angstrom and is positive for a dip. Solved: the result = 1.7 Angstrom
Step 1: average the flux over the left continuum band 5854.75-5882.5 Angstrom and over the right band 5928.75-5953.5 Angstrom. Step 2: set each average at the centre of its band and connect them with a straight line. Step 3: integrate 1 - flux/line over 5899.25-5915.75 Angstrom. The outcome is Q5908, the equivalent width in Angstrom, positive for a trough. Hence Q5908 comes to 1.97 Angstrom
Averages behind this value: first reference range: 10.8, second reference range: 11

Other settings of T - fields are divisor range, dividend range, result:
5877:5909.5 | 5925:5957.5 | 1.10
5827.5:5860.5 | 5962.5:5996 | 0.95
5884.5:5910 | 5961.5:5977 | 1.03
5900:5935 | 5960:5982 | 1.04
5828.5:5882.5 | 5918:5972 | 0.96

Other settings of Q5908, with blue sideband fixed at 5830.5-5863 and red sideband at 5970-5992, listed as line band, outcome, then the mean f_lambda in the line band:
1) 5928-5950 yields -1.0 Angstrom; 11.2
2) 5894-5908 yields 1.8 Angstrom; 9.41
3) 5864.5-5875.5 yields 0.2 Angstrom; 10.6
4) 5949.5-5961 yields 0.8 Angstrom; 10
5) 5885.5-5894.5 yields 0.6 Angstrom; 10.1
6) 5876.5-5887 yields 0.6 Angstrom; 10.2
